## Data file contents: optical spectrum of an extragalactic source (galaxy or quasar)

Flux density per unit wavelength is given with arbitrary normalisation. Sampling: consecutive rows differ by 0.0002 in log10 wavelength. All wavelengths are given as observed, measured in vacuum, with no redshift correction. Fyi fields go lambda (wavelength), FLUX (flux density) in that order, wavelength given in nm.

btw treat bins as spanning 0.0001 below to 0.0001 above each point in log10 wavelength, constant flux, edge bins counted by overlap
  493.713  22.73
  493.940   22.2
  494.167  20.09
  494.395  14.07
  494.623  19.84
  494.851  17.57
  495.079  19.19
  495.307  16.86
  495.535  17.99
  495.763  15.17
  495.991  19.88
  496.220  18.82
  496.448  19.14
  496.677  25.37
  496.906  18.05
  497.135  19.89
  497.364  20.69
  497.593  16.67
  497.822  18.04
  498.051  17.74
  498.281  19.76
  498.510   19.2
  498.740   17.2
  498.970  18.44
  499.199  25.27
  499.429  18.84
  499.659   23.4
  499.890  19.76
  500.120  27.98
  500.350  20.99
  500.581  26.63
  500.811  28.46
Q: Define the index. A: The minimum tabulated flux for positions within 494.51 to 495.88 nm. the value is 15.17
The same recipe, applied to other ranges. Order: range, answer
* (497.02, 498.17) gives 16.67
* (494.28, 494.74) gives 14.07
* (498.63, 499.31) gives 17.2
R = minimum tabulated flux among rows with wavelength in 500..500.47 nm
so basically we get 20.99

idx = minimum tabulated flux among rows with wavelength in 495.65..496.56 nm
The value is 15.17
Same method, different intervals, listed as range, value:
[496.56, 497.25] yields 18.05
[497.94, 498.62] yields 17.74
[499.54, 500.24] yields 19.76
